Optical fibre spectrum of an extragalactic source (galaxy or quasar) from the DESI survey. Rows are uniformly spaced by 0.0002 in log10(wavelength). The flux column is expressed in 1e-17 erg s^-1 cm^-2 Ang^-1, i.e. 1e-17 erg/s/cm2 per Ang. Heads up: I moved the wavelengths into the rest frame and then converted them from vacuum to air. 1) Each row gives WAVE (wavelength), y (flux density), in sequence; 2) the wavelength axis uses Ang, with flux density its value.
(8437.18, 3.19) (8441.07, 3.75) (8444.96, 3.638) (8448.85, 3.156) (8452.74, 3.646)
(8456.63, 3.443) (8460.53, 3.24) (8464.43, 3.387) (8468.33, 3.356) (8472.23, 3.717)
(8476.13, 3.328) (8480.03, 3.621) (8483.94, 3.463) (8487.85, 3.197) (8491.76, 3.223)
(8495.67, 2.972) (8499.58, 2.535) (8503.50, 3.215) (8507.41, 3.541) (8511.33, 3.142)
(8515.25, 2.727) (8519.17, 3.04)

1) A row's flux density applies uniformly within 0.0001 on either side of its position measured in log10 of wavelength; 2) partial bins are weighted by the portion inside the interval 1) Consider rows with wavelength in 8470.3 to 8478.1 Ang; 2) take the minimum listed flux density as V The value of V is 3.328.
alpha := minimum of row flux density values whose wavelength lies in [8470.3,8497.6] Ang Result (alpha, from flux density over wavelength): 2.972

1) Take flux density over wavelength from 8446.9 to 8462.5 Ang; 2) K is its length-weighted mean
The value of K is 3.37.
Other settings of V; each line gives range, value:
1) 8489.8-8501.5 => 2.535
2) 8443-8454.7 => 3.156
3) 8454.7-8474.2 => 3.24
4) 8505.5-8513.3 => 3.142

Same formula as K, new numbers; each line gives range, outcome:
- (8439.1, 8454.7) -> 3.55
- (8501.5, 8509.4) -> 3.37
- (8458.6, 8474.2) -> 3.42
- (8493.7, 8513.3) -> 3.08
